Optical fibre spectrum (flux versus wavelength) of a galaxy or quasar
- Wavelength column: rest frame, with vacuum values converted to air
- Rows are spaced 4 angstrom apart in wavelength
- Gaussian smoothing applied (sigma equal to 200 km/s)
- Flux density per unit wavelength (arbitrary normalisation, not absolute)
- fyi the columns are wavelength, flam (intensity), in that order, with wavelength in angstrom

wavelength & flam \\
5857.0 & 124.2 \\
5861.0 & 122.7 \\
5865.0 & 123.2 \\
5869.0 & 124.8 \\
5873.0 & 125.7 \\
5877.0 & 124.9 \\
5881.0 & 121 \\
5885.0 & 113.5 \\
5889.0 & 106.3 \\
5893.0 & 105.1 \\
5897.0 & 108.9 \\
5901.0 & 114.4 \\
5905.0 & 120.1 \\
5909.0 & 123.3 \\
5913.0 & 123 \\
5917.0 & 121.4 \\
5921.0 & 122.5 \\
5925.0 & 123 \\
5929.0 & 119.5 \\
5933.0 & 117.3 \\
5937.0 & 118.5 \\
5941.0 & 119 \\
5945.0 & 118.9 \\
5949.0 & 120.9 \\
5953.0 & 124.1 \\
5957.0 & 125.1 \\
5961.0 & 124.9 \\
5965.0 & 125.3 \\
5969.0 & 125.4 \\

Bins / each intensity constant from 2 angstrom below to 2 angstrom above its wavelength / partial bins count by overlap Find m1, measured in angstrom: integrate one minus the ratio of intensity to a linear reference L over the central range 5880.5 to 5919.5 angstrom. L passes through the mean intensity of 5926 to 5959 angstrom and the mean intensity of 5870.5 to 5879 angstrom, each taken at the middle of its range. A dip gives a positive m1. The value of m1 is 2.5 angstrom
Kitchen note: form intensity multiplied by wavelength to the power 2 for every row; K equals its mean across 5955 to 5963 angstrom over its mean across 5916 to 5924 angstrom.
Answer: 1.0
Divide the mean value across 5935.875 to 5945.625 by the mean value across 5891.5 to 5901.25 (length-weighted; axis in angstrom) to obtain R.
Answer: 1.1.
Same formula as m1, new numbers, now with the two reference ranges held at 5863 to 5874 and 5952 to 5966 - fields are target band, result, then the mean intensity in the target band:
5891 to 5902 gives 1.4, 109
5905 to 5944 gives 1.2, 121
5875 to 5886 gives 0.4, 120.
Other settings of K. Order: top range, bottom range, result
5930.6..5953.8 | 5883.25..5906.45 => 1.09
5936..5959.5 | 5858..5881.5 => 1.00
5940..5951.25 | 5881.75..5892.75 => 1.11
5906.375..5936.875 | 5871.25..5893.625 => 1.05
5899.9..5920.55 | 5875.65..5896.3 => 1.07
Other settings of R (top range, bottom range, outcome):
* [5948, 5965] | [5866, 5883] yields 1.00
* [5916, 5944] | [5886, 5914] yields 1.05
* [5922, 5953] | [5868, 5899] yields 1.03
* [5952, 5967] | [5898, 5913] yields 1.05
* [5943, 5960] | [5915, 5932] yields 1.01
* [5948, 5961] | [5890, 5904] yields 1.13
